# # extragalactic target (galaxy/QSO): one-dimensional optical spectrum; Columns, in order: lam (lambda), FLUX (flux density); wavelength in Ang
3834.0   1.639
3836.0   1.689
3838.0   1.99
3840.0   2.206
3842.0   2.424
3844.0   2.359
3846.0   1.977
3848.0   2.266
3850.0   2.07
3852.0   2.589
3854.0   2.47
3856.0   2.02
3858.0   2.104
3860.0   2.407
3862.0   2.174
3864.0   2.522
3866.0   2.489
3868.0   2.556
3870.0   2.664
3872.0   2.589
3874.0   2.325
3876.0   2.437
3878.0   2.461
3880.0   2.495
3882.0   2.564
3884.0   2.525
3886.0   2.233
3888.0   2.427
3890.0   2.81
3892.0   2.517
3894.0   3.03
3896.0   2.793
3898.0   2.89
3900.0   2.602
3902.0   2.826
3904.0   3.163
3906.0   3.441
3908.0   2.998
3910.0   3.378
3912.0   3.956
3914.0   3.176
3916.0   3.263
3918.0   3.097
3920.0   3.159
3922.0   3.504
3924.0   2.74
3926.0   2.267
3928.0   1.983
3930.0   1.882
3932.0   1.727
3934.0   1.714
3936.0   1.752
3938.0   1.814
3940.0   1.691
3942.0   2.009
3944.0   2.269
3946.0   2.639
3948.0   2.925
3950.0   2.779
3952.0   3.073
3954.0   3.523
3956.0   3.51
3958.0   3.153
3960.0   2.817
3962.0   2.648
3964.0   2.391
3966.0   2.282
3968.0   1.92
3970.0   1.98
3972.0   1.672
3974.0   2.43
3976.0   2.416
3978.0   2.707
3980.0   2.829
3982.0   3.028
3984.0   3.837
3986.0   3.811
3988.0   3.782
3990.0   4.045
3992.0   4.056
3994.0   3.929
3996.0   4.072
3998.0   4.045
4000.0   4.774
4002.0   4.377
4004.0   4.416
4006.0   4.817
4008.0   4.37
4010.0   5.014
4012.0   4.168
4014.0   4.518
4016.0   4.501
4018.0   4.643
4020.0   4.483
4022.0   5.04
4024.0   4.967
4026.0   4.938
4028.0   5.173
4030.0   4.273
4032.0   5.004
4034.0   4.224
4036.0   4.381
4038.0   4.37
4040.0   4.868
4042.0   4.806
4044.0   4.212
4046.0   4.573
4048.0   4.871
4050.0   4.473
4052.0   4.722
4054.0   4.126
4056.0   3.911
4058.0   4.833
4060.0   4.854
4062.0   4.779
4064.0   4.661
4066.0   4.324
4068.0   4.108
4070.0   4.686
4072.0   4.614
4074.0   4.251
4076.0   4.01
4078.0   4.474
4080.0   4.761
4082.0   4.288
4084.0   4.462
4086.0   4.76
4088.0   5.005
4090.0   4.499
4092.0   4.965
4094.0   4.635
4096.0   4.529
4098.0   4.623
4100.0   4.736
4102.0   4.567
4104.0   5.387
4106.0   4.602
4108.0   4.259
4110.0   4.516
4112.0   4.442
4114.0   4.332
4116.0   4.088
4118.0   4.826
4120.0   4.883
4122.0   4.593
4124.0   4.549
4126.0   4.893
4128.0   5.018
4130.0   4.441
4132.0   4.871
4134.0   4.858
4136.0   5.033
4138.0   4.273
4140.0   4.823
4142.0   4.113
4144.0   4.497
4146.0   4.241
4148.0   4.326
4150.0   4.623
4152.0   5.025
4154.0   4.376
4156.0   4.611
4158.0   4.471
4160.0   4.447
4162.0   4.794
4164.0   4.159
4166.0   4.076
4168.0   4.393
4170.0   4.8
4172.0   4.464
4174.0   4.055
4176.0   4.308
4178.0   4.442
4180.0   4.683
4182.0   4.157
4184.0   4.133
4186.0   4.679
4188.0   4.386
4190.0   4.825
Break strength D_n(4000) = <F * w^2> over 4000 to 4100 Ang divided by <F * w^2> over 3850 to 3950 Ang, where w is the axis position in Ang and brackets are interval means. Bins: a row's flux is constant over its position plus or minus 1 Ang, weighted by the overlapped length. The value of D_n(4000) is 1.92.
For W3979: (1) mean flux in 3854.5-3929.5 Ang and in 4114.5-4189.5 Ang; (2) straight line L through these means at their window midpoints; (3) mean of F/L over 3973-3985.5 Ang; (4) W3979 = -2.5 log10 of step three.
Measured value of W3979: 0.14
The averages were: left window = 2.71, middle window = 2.91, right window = 4.53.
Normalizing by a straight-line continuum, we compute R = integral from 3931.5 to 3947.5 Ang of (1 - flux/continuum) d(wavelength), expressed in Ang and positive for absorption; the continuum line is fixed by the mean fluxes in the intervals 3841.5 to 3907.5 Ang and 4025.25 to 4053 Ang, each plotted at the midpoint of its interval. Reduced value 6.5 Ang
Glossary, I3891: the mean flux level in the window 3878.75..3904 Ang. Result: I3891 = 2.66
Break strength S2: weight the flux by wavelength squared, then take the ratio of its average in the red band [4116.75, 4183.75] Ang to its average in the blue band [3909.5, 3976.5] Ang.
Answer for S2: 1.96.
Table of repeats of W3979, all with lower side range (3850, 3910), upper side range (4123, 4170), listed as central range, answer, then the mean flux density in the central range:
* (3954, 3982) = 0.25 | 2.57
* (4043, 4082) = -0.14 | 4.48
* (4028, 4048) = -0.21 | 4.57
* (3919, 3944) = 0.33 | 2.19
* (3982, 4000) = -0.15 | 3.94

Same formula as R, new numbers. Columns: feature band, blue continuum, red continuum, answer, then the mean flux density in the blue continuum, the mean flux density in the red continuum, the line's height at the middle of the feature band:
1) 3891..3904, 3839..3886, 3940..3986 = -1.71 Ang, 2.37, 2.68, 2.48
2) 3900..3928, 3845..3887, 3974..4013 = -1.46 Ang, 2.38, 3.88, 2.94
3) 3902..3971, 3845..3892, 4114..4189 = 5.31 Ang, 2.4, 4.52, 2.91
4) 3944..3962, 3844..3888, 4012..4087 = 2.26 Ang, 2.38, 4.56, 3.41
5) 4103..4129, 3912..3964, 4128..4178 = -2.84 Ang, 2.63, 4.51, 4.19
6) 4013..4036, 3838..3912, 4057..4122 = -4.17 Ang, 2.56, 4.59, 3.97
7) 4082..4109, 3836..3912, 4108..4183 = -3.39 Ang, 2.54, 4.52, 4.16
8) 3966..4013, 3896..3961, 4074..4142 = -2.02 Ang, 2.74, 4.62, 3.38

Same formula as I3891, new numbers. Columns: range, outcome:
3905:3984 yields 2.64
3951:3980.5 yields 2.62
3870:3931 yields 2.78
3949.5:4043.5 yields 3.81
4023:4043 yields 4.7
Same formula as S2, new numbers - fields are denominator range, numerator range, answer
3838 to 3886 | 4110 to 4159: 2.22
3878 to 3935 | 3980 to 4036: 1.67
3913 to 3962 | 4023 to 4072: 1.86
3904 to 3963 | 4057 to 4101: 1.81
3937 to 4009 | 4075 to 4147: 1.57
